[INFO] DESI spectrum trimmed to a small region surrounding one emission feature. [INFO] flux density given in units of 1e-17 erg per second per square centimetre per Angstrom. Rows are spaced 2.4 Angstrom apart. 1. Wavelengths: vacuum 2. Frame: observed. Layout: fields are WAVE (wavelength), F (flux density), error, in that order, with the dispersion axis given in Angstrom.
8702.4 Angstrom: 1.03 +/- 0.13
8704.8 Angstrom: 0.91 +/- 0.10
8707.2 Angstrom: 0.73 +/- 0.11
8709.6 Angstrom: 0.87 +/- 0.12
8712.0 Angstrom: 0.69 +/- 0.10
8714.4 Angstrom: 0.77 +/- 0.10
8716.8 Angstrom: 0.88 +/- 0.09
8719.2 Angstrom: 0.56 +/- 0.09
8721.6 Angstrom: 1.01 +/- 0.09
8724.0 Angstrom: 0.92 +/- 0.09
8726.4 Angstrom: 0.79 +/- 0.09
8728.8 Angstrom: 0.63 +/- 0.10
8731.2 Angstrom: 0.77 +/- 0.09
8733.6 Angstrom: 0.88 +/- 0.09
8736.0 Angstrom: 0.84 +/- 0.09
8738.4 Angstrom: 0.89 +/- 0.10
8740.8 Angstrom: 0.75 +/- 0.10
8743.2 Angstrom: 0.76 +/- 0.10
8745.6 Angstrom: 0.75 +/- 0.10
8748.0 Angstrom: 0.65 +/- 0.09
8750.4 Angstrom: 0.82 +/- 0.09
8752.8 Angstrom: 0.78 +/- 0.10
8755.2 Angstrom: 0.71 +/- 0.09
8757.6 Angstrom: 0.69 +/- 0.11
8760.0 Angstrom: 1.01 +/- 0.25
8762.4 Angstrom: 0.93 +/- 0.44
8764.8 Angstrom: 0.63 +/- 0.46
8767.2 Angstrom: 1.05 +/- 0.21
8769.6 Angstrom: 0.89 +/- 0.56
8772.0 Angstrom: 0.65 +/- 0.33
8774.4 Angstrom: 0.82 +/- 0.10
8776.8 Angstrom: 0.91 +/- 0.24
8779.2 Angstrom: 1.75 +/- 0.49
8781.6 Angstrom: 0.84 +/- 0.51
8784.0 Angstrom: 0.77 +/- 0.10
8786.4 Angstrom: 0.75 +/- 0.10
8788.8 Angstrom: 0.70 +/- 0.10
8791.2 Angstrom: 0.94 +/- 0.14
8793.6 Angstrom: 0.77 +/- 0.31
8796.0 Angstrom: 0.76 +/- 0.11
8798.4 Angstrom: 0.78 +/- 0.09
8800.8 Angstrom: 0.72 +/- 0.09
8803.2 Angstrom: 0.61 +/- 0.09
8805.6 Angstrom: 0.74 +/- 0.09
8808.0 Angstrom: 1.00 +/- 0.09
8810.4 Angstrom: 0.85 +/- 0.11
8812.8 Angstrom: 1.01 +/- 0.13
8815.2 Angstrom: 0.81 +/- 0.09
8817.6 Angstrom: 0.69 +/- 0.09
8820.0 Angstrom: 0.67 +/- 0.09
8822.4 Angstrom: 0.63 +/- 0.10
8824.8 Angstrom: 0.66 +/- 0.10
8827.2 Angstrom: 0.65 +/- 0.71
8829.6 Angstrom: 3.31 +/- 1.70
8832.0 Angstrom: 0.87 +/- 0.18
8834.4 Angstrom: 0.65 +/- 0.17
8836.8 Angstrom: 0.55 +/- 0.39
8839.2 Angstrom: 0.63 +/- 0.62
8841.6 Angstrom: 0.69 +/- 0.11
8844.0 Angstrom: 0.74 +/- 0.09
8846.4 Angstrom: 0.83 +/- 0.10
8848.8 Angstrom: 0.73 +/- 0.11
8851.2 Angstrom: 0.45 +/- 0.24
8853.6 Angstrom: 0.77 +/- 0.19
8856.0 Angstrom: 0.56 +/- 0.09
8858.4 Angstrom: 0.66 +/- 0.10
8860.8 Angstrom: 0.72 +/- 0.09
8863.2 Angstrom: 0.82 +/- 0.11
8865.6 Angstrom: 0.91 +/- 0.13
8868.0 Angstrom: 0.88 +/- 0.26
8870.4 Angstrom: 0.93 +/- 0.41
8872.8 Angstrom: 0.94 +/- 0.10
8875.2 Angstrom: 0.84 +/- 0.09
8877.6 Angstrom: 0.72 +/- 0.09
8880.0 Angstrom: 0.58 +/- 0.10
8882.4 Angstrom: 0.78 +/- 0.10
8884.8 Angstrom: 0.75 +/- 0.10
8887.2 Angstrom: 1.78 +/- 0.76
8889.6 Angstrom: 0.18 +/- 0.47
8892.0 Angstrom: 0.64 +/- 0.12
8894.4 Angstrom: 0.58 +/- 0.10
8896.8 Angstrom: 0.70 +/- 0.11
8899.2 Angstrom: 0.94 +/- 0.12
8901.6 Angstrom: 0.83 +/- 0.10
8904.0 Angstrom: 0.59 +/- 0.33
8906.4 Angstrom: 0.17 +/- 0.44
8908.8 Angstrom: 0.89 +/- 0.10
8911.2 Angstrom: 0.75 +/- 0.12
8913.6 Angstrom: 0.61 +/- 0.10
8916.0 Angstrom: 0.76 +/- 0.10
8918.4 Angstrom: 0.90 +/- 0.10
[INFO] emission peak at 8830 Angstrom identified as [O III]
